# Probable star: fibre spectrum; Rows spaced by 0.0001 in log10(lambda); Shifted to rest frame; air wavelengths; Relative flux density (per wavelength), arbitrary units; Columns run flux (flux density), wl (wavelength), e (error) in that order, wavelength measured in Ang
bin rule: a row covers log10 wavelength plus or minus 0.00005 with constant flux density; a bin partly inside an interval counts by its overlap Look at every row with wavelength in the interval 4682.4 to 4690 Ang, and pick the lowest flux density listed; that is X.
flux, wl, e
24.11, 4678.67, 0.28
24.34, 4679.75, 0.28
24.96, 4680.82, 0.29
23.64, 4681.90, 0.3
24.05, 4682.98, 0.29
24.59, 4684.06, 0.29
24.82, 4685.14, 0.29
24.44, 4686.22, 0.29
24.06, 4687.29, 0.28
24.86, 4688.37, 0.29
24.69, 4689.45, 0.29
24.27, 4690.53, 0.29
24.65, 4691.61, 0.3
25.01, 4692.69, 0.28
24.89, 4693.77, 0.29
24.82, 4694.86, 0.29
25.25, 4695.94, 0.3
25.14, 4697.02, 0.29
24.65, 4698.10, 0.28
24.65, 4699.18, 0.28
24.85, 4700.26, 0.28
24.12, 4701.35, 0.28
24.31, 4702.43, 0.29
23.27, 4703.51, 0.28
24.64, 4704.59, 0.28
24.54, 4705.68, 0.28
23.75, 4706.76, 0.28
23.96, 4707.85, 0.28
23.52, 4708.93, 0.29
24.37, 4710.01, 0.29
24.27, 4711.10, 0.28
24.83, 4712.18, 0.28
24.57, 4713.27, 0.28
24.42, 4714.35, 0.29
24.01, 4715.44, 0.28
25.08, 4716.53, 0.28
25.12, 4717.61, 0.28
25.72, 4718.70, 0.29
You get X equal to 24.05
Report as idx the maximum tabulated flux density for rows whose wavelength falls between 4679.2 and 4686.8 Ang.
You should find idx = 24.96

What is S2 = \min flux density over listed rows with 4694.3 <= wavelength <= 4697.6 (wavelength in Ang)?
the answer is 24.82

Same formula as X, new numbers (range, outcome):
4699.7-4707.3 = 23.27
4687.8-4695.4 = 24.27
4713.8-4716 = 24.01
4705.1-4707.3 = 23.75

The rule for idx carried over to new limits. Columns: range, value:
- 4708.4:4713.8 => 24.83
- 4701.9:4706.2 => 24.64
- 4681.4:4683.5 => 24.05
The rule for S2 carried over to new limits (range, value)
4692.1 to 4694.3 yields 24.89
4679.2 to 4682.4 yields 23.64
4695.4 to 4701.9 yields 24.12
